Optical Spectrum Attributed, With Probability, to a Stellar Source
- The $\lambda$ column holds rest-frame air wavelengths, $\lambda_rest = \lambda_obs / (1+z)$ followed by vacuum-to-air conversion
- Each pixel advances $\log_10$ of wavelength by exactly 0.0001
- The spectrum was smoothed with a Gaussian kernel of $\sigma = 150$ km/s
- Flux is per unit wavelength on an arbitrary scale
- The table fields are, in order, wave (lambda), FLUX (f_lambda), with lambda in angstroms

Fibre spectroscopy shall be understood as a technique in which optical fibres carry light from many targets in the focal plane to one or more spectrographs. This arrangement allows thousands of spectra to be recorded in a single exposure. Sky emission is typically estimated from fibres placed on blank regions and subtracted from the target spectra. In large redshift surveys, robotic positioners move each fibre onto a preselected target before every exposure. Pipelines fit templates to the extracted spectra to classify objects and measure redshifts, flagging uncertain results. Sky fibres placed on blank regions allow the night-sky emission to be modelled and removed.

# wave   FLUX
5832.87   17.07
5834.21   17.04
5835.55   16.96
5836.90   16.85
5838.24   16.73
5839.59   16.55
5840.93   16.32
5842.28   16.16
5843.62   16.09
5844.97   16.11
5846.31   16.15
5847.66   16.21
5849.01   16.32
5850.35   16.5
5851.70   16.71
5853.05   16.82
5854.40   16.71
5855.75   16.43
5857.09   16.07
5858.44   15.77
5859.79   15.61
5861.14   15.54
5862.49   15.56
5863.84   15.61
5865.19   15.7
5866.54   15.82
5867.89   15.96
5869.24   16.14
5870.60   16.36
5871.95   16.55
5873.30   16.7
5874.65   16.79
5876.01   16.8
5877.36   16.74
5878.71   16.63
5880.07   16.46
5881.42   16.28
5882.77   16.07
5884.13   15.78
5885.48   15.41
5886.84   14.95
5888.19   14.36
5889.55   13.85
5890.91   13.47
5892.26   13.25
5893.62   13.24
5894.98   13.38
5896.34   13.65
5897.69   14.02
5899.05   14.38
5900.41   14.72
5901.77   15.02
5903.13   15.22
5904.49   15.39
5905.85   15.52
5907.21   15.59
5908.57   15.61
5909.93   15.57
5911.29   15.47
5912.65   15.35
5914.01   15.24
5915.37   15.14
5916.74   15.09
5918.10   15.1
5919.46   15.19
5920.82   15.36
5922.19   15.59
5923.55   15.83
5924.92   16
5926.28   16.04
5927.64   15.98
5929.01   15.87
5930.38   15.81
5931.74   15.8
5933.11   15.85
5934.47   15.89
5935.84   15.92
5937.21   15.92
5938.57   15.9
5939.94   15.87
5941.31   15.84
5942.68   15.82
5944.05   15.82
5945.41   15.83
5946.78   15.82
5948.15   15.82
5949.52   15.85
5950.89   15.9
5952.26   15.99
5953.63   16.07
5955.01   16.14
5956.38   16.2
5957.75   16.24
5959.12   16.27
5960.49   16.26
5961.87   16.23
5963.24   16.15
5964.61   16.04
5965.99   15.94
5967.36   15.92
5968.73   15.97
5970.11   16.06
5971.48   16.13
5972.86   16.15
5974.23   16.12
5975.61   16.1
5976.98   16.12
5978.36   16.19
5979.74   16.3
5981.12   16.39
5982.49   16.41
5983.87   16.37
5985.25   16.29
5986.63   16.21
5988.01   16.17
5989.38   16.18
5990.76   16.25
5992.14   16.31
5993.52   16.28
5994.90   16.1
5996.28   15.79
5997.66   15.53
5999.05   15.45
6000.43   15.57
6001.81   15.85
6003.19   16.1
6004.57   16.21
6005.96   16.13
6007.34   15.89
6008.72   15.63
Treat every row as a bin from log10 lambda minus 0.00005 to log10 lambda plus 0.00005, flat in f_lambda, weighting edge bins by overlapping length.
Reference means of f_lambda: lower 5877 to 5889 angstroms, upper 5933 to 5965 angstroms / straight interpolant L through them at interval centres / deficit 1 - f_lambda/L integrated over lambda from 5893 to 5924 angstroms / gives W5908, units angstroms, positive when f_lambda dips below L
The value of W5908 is 1.75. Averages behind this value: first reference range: 15.8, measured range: 15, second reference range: 16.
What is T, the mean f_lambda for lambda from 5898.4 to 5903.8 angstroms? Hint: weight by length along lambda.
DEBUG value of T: 14.8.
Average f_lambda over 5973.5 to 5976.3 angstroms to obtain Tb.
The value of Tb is 16.2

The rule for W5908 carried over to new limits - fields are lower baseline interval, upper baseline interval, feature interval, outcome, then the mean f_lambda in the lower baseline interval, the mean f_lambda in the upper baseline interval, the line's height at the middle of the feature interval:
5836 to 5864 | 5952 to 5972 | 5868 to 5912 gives 2.43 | 16.2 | 16.1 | 16.2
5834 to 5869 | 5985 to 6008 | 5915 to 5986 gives 0.61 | 16.2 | 16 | 16.1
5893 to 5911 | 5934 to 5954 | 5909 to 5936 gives -0.53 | 14.7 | 15.9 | 15.3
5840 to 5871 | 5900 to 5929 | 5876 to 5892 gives 0.35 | 16.1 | 15.4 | 15.8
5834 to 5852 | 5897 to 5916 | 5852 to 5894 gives 0.28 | 16.5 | 15.2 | 15.8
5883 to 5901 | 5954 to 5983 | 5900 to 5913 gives -0.68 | 14.2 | 16.2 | 14.6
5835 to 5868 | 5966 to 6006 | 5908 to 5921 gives 0.68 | 16.2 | 16.1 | 16.2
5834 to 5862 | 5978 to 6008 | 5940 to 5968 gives 0.26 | 16.3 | 16.1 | 16.2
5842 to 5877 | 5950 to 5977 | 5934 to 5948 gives 0.23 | 16.2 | 16.1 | 16.1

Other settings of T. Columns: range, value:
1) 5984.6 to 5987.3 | 16.2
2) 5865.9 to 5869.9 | 16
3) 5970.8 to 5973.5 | 16.1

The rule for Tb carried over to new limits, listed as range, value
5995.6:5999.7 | 15.6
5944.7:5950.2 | 15.9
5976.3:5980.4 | 16.2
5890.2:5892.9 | 13.4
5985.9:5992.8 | 16.2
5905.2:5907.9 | 15.6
